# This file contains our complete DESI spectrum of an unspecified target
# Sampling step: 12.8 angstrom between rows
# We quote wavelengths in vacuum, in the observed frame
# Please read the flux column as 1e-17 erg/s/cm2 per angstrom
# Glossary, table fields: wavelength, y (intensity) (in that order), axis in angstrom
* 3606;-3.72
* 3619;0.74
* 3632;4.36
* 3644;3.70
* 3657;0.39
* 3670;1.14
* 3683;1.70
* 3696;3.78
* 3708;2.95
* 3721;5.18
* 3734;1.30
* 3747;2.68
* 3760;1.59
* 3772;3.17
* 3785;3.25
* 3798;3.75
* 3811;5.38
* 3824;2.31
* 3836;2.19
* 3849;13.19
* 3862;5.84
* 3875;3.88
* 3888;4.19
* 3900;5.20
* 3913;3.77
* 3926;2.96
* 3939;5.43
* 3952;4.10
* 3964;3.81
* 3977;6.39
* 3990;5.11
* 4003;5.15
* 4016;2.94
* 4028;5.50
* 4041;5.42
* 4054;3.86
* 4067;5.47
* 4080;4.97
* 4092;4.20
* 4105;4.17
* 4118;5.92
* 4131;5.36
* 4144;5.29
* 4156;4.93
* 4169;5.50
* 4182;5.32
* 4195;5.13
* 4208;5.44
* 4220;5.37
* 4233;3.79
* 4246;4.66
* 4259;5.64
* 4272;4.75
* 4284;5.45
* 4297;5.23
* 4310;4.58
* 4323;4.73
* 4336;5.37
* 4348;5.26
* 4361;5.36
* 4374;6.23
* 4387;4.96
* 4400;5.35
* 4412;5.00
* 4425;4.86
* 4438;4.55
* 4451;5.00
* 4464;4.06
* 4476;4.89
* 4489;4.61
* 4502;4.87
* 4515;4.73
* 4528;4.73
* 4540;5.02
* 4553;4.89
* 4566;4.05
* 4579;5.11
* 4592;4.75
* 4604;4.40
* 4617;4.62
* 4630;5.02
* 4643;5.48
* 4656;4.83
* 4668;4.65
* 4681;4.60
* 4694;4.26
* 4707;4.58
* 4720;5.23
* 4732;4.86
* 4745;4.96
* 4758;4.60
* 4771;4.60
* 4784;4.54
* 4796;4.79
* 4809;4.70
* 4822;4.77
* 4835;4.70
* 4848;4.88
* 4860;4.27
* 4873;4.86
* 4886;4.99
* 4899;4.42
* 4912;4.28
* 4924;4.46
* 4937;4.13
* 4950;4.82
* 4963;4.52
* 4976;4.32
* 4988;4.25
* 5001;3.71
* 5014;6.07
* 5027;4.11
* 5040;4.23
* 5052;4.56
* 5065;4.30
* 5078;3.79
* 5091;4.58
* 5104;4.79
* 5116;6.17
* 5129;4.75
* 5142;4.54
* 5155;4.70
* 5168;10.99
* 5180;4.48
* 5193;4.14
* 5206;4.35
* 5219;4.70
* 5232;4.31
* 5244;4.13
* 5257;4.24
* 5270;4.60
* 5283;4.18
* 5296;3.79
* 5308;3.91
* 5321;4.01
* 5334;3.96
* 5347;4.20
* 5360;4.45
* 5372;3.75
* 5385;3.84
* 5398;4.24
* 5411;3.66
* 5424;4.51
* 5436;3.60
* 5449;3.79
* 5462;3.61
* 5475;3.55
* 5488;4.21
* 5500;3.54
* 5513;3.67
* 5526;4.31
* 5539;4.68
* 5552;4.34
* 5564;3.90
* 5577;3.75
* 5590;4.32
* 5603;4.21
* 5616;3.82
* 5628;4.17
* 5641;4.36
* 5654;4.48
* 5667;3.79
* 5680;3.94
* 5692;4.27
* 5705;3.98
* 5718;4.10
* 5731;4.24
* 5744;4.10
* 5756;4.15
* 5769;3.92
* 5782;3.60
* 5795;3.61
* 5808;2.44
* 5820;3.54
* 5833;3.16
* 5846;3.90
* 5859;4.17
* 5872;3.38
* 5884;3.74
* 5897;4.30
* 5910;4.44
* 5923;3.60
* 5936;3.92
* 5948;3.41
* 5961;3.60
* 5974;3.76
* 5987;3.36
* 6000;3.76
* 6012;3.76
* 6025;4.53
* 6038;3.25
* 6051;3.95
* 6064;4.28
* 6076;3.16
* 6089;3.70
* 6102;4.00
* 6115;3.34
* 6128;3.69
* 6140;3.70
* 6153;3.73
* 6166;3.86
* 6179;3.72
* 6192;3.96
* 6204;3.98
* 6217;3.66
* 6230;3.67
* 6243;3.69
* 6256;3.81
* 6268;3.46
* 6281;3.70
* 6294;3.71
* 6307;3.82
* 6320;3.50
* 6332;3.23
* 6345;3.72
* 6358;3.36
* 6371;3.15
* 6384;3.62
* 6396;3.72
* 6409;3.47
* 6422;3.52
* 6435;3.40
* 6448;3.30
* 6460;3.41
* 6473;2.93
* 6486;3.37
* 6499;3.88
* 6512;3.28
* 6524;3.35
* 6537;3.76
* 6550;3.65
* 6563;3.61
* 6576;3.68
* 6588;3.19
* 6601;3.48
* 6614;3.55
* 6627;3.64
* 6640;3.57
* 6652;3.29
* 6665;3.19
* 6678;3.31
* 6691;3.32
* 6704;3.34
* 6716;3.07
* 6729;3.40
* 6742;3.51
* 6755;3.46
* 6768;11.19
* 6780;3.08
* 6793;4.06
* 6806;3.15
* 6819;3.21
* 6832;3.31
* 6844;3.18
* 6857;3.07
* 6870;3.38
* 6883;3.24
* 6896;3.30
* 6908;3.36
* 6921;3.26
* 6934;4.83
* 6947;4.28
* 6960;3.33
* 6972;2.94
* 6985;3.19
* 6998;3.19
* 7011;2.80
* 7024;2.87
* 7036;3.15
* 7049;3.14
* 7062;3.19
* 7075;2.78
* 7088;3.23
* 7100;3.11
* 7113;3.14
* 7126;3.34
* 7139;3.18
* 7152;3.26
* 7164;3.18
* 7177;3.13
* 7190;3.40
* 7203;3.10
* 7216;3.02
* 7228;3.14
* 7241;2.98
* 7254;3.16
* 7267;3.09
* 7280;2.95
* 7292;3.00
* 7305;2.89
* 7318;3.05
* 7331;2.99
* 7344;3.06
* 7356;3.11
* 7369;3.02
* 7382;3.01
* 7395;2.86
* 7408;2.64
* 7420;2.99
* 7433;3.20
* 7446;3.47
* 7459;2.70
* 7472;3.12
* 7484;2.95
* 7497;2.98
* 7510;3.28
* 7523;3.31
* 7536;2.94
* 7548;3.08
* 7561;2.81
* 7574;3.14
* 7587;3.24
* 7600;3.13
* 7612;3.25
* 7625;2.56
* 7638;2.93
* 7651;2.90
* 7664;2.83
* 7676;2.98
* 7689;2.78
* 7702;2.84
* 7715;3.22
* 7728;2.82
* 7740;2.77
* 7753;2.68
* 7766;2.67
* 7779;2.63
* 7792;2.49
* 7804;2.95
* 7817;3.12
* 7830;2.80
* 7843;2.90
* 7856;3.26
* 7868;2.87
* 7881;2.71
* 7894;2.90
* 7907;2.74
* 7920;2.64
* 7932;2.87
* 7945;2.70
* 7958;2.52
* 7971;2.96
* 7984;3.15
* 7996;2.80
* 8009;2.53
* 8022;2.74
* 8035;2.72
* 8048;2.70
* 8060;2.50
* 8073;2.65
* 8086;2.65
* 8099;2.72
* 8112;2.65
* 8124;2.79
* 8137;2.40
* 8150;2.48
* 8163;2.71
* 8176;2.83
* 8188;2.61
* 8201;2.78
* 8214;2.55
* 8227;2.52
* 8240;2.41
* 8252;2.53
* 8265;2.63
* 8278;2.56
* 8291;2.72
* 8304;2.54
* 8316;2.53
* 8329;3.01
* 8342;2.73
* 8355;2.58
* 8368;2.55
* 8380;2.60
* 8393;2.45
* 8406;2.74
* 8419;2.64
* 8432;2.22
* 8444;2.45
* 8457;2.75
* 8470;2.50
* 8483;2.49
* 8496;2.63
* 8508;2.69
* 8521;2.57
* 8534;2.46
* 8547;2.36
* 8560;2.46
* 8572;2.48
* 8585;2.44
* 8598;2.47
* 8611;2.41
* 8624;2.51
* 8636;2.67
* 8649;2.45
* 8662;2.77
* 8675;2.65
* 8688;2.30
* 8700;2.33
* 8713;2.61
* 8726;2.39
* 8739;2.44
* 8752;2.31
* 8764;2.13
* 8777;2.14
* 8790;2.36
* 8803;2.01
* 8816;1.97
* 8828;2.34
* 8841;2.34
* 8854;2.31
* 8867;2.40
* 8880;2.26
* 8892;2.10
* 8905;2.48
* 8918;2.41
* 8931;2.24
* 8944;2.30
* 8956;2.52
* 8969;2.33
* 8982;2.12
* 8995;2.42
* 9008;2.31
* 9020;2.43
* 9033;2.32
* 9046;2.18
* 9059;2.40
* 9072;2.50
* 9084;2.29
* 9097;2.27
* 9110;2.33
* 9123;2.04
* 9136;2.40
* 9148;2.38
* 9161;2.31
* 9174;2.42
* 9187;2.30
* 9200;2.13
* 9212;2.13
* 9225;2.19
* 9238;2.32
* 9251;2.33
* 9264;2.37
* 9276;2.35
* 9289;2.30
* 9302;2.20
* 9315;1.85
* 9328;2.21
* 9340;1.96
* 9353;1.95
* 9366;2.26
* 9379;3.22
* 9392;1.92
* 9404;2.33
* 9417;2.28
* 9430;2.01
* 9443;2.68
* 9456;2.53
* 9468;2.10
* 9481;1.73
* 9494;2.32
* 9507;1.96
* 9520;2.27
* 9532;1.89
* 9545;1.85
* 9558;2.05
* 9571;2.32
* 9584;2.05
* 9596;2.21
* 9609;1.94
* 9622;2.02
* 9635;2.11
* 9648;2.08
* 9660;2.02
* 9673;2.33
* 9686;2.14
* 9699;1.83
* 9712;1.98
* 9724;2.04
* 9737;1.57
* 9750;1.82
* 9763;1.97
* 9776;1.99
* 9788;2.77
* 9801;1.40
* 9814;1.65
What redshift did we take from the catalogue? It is 0.031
